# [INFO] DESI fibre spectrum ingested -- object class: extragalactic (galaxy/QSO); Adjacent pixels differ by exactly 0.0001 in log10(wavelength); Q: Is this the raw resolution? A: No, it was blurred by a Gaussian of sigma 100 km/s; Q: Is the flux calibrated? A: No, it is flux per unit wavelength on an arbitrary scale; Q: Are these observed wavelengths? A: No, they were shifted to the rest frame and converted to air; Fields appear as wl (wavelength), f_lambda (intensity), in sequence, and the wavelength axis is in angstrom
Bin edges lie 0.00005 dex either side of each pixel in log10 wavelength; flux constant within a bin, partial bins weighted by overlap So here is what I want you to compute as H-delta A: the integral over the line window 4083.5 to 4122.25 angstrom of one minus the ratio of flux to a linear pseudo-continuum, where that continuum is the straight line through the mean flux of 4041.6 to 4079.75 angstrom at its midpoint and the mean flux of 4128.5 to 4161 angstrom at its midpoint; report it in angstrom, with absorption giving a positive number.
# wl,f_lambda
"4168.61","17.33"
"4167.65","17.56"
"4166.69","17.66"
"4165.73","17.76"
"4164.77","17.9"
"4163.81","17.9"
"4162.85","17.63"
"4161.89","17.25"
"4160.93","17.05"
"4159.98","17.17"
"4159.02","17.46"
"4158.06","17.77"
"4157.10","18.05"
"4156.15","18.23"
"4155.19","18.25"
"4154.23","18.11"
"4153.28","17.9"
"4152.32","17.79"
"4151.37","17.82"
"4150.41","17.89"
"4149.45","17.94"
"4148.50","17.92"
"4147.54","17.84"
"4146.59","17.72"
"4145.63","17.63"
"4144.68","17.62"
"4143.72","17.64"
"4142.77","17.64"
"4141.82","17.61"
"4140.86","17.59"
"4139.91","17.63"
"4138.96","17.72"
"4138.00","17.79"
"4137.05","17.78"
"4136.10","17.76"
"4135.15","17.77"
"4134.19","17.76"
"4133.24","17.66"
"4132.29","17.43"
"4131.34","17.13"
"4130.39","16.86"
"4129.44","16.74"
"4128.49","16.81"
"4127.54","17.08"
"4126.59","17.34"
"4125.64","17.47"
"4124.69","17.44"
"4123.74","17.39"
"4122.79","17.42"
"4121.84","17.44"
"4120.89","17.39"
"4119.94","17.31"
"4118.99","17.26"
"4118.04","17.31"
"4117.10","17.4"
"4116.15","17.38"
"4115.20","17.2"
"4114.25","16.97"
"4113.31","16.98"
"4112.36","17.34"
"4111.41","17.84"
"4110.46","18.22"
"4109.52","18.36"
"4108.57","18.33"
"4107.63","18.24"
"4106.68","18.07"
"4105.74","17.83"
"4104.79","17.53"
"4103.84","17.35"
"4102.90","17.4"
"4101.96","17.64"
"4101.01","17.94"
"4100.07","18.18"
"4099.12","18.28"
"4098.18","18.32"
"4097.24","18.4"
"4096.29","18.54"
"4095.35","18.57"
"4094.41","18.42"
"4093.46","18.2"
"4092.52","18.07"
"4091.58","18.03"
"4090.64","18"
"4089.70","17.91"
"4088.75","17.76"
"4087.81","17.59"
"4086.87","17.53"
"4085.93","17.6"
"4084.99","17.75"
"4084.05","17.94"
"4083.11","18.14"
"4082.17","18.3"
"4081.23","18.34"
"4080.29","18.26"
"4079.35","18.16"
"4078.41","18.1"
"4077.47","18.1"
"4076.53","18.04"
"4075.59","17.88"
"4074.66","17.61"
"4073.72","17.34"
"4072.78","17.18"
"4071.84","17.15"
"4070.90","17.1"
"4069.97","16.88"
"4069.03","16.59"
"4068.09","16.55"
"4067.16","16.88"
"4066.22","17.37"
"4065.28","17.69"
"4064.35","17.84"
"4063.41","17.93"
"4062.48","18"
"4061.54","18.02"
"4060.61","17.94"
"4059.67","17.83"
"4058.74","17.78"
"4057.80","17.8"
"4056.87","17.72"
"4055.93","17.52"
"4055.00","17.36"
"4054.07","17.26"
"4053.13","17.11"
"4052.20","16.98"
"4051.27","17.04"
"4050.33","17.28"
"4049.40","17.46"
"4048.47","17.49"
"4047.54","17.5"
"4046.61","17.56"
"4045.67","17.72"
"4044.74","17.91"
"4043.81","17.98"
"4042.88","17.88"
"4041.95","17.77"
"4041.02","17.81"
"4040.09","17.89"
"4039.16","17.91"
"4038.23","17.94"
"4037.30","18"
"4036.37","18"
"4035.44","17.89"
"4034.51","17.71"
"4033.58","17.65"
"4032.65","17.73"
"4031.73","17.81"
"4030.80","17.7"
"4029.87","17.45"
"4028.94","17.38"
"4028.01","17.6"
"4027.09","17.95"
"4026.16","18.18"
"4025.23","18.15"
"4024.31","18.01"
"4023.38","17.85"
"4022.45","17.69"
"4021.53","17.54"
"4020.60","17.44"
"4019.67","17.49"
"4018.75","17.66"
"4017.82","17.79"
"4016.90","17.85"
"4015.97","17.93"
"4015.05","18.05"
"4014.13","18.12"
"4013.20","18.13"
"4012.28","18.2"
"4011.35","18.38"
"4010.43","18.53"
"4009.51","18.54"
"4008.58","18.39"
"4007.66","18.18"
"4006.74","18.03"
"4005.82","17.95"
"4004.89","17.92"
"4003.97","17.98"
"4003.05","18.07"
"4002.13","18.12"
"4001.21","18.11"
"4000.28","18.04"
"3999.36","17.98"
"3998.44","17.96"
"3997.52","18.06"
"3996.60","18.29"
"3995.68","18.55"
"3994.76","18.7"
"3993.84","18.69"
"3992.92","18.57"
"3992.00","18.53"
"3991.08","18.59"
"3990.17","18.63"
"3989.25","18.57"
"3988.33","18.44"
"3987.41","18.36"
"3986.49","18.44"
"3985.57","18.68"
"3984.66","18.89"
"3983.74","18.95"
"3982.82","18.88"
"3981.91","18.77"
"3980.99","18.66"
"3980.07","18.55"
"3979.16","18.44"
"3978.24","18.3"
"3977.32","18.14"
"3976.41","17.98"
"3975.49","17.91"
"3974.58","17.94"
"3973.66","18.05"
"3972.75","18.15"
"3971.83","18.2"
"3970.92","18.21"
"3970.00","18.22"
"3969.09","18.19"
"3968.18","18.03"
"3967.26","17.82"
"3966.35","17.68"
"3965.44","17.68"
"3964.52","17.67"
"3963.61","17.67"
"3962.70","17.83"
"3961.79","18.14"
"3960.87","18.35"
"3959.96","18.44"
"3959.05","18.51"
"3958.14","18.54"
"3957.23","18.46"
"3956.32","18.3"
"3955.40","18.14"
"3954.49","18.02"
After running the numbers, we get -0.4 angstrom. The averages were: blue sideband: 17.5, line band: 17.8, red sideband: 17.7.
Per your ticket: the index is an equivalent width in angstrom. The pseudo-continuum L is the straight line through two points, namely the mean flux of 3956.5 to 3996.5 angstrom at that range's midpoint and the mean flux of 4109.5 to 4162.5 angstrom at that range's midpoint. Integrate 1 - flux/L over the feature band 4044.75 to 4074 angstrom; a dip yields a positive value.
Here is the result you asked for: 0.8 angstrom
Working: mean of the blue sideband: 18.3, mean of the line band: 17.4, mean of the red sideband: 17.6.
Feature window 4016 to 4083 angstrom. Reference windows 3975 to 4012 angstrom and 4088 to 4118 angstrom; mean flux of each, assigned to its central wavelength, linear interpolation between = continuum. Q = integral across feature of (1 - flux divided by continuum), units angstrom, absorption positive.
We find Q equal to 1.7 angstrom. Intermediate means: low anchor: 18.4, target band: 17.7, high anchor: 17.9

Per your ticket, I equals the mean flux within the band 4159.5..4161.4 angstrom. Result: 17.2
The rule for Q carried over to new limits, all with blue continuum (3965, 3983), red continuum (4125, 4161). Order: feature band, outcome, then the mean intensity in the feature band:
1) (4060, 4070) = 0.24 angstrom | 17.4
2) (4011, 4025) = 0.13 angstrom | 17.9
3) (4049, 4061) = 0.30 angstrom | 17.5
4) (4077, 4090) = -0.10 angstrom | 18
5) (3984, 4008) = -0.28 angstrom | 18.3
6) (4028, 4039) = 0.15 angstrom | 17.7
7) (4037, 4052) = 0.23 angstrom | 17.7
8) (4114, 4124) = 0.22 angstrom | 17.3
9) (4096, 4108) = -0.14 angstrom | 18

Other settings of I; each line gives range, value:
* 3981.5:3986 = 18.9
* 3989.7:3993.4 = 18.6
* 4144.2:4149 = 17.8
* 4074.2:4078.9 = 18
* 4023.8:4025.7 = 18.1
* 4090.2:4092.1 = 18.1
